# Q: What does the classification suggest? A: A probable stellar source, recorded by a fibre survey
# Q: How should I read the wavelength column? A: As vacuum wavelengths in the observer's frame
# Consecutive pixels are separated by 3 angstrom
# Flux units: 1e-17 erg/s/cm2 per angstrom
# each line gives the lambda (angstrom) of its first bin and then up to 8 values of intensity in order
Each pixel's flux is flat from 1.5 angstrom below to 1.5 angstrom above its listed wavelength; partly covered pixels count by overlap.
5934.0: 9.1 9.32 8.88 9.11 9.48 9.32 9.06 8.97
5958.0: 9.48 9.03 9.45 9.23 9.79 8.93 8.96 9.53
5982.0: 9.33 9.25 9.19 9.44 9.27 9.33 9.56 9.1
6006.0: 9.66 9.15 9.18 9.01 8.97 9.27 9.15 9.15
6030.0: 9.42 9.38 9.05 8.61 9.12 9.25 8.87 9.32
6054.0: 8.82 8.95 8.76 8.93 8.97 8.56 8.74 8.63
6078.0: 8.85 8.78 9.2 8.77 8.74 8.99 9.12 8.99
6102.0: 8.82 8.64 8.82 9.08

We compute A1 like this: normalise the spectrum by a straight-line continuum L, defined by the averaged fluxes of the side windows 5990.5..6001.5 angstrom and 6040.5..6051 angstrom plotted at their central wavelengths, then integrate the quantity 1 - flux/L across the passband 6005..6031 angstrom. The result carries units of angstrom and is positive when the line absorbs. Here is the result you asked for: 0.19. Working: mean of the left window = 9.4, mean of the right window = 9.11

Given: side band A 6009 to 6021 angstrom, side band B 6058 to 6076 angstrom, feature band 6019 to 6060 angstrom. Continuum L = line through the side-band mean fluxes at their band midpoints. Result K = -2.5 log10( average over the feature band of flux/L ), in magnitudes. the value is -0.018 mag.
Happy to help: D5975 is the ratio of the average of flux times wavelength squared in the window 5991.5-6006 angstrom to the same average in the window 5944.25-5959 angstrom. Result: 1.0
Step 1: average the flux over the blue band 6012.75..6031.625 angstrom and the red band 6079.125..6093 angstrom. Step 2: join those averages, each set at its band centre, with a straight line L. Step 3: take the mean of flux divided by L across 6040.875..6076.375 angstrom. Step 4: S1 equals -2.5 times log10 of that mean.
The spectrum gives 0.01 mag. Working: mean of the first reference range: 9.16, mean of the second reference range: 8.88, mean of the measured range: 8.91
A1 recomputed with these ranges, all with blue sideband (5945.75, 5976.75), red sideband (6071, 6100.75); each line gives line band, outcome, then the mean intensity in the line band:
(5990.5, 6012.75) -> -0.51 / 9.34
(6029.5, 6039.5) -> -0.11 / 9.14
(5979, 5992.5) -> -0.23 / 9.33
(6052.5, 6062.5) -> 0.13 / 8.85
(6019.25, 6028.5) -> -0.12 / 9.18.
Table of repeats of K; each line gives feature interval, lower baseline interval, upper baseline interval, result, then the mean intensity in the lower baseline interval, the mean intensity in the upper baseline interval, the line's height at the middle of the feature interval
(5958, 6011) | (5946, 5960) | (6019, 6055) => -0.01 mag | 9.23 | 9.12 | 9.19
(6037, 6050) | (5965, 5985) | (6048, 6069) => 0.00 mag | 9.3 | 8.92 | 8.99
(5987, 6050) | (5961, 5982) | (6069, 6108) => -0.01 mag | 9.3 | 8.84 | 9.11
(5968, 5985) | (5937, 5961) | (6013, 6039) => -0.02 mag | 9.18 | 9.14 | 9.17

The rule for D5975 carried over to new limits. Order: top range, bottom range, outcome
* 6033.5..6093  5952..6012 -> 0.98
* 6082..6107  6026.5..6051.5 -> 0.99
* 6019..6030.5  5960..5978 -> 1.02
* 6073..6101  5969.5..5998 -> 0.99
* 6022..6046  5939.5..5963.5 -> 1.02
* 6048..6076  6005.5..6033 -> 0.98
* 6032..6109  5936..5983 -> 1.00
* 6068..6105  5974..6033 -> 0.98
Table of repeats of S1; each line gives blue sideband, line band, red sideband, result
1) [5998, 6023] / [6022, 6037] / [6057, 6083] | -0.02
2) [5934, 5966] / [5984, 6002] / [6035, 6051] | -0.03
